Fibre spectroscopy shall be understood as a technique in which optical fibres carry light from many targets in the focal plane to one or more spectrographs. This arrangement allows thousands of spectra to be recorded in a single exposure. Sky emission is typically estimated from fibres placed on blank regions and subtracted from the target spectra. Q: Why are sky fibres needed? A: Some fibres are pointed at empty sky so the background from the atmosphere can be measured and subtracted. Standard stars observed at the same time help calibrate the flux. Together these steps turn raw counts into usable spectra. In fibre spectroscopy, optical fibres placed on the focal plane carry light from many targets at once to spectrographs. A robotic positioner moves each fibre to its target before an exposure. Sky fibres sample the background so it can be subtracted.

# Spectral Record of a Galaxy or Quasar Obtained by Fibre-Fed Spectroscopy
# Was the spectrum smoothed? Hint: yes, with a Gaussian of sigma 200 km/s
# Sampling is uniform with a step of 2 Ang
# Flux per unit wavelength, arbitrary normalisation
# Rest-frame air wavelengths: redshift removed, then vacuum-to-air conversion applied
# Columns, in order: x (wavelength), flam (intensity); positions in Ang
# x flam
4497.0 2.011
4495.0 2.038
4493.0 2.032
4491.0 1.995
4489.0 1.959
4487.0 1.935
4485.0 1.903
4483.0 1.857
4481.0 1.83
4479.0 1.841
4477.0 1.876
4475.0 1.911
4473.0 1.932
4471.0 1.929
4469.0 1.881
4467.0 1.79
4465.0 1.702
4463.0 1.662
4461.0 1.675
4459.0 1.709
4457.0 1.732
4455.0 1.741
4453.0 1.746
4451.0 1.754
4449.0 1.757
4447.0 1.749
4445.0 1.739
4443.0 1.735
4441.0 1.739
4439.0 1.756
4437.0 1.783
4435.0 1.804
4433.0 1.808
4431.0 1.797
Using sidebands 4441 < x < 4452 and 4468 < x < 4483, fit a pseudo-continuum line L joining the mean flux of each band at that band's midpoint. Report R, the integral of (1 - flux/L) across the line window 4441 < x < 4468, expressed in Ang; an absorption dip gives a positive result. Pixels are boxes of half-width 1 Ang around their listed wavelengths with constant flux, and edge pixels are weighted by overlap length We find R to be 0.80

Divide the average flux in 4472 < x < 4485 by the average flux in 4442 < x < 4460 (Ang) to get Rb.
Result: 1.1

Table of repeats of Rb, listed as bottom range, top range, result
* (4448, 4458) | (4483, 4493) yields 1.12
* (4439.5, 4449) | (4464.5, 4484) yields 1.07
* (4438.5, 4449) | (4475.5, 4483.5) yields 1.06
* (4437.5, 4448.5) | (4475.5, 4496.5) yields 1.10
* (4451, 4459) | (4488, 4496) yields 1.15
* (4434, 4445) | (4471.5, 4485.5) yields 1.07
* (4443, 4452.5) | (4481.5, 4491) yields 1.10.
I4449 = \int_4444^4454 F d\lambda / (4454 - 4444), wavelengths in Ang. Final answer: 1.75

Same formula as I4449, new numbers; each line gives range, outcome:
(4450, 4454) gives 1.75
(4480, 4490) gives 1.9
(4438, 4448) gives 1.74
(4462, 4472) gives 1.79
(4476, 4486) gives 1.86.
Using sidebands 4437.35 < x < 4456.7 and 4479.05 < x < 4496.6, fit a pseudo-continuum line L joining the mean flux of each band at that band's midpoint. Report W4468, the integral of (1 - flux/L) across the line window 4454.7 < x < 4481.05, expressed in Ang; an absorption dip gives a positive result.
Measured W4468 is 0.6 Ang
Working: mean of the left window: 1.75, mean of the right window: 1.94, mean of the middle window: 1.8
